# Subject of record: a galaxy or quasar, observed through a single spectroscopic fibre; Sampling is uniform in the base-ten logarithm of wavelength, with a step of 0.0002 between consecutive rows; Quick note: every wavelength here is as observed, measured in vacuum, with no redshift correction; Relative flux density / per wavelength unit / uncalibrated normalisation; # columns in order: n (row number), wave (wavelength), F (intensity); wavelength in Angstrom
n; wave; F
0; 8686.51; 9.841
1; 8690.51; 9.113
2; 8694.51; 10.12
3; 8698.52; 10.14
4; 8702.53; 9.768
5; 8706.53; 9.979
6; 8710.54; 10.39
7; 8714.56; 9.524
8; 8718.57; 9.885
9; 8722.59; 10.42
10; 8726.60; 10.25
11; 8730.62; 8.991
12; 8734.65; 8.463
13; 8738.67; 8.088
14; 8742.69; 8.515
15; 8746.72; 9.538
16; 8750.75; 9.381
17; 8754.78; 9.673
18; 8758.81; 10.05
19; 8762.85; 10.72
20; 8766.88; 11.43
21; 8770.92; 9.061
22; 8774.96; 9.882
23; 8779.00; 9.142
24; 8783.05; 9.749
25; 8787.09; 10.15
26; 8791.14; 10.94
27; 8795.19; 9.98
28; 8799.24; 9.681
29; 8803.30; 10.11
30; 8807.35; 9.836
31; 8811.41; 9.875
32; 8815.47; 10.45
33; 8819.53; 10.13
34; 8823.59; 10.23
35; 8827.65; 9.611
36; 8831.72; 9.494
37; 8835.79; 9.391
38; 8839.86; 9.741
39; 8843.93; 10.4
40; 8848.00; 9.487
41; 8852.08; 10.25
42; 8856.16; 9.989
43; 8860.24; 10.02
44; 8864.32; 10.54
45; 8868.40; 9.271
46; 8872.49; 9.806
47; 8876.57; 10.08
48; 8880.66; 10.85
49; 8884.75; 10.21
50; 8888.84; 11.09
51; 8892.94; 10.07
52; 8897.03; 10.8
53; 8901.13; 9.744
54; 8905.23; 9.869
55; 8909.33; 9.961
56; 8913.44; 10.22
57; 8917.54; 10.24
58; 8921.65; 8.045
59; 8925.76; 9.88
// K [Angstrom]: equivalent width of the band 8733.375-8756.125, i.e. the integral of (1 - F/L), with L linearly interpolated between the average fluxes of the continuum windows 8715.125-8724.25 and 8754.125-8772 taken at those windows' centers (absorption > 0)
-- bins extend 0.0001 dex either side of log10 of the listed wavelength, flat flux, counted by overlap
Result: 2.8 Angstrom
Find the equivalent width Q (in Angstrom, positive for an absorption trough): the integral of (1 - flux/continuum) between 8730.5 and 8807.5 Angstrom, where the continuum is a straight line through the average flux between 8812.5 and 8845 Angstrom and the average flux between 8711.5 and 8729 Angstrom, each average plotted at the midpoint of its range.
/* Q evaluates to 2.2 Angstrom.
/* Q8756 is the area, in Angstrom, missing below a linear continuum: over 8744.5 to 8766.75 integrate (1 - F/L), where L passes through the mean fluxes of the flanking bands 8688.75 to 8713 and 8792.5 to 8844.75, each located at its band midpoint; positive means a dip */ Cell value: -0.2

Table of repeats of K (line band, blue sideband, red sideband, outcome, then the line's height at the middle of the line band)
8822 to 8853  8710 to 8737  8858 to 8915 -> 0.66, 10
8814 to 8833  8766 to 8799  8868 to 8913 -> 0.13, 10.1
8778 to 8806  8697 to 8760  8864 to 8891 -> -0.40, 9.85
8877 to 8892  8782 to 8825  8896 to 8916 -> -0.76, 10.1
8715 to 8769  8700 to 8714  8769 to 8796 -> 1.52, 9.92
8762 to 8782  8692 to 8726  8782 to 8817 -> 0.15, 10.1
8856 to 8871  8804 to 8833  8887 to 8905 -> 0.37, 10.2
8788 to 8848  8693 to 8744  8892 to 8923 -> -1.37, 9.75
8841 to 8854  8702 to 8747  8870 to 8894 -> 0.16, 10.2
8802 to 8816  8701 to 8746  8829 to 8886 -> -0.34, 9.78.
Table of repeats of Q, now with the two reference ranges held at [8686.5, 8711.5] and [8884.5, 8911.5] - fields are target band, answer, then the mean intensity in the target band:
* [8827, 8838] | 0.70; 9.48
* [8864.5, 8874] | 0.45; 9.72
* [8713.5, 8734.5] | 0.49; 9.71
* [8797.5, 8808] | 0.20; 9.88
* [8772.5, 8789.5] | 0.51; 9.74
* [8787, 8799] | -0.27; 10.3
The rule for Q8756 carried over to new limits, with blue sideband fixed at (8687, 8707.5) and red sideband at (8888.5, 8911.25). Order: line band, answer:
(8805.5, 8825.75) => -0.1 Angstrom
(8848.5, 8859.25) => 0.1 Angstrom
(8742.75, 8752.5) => 0.6 Angstrom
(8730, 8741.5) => 1.7 Angstrom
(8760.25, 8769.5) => -0.9 Angstrom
